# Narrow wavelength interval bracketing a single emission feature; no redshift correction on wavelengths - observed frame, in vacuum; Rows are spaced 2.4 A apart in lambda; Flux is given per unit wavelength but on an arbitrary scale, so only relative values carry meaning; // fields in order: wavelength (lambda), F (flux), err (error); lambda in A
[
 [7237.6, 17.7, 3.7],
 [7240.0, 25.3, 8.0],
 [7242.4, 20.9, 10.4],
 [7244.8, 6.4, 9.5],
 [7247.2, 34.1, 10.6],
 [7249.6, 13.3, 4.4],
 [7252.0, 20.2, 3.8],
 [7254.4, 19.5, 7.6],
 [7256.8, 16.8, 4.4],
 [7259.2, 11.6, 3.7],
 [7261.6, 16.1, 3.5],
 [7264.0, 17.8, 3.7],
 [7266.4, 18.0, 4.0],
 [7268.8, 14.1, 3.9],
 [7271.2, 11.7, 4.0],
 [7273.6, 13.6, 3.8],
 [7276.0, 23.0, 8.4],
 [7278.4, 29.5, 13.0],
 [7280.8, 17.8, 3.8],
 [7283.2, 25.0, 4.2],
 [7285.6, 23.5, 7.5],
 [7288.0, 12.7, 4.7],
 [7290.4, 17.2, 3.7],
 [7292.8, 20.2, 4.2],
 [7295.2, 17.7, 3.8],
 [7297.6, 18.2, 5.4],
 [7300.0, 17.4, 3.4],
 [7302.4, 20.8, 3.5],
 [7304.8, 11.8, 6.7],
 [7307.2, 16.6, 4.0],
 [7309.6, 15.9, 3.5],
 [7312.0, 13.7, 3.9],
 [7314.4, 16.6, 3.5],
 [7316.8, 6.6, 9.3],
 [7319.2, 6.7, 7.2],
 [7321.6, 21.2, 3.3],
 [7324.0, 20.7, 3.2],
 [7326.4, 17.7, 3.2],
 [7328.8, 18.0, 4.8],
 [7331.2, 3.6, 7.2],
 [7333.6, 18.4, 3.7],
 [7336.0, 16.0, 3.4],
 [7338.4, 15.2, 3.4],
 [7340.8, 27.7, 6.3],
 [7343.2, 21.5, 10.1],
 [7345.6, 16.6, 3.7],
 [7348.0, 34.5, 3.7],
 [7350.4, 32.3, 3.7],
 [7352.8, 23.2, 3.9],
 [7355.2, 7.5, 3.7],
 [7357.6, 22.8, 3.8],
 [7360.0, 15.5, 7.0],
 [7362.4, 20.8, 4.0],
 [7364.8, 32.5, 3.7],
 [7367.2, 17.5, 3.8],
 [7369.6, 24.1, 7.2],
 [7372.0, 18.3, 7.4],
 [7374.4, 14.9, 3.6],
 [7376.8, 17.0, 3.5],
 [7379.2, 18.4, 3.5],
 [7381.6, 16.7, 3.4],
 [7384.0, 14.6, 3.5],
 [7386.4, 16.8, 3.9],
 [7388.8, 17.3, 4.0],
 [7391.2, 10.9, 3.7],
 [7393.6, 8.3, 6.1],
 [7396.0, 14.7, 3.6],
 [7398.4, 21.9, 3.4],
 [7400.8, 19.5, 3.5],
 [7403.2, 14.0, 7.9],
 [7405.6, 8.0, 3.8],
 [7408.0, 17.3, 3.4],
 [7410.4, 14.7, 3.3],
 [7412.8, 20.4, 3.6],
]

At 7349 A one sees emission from [S II]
